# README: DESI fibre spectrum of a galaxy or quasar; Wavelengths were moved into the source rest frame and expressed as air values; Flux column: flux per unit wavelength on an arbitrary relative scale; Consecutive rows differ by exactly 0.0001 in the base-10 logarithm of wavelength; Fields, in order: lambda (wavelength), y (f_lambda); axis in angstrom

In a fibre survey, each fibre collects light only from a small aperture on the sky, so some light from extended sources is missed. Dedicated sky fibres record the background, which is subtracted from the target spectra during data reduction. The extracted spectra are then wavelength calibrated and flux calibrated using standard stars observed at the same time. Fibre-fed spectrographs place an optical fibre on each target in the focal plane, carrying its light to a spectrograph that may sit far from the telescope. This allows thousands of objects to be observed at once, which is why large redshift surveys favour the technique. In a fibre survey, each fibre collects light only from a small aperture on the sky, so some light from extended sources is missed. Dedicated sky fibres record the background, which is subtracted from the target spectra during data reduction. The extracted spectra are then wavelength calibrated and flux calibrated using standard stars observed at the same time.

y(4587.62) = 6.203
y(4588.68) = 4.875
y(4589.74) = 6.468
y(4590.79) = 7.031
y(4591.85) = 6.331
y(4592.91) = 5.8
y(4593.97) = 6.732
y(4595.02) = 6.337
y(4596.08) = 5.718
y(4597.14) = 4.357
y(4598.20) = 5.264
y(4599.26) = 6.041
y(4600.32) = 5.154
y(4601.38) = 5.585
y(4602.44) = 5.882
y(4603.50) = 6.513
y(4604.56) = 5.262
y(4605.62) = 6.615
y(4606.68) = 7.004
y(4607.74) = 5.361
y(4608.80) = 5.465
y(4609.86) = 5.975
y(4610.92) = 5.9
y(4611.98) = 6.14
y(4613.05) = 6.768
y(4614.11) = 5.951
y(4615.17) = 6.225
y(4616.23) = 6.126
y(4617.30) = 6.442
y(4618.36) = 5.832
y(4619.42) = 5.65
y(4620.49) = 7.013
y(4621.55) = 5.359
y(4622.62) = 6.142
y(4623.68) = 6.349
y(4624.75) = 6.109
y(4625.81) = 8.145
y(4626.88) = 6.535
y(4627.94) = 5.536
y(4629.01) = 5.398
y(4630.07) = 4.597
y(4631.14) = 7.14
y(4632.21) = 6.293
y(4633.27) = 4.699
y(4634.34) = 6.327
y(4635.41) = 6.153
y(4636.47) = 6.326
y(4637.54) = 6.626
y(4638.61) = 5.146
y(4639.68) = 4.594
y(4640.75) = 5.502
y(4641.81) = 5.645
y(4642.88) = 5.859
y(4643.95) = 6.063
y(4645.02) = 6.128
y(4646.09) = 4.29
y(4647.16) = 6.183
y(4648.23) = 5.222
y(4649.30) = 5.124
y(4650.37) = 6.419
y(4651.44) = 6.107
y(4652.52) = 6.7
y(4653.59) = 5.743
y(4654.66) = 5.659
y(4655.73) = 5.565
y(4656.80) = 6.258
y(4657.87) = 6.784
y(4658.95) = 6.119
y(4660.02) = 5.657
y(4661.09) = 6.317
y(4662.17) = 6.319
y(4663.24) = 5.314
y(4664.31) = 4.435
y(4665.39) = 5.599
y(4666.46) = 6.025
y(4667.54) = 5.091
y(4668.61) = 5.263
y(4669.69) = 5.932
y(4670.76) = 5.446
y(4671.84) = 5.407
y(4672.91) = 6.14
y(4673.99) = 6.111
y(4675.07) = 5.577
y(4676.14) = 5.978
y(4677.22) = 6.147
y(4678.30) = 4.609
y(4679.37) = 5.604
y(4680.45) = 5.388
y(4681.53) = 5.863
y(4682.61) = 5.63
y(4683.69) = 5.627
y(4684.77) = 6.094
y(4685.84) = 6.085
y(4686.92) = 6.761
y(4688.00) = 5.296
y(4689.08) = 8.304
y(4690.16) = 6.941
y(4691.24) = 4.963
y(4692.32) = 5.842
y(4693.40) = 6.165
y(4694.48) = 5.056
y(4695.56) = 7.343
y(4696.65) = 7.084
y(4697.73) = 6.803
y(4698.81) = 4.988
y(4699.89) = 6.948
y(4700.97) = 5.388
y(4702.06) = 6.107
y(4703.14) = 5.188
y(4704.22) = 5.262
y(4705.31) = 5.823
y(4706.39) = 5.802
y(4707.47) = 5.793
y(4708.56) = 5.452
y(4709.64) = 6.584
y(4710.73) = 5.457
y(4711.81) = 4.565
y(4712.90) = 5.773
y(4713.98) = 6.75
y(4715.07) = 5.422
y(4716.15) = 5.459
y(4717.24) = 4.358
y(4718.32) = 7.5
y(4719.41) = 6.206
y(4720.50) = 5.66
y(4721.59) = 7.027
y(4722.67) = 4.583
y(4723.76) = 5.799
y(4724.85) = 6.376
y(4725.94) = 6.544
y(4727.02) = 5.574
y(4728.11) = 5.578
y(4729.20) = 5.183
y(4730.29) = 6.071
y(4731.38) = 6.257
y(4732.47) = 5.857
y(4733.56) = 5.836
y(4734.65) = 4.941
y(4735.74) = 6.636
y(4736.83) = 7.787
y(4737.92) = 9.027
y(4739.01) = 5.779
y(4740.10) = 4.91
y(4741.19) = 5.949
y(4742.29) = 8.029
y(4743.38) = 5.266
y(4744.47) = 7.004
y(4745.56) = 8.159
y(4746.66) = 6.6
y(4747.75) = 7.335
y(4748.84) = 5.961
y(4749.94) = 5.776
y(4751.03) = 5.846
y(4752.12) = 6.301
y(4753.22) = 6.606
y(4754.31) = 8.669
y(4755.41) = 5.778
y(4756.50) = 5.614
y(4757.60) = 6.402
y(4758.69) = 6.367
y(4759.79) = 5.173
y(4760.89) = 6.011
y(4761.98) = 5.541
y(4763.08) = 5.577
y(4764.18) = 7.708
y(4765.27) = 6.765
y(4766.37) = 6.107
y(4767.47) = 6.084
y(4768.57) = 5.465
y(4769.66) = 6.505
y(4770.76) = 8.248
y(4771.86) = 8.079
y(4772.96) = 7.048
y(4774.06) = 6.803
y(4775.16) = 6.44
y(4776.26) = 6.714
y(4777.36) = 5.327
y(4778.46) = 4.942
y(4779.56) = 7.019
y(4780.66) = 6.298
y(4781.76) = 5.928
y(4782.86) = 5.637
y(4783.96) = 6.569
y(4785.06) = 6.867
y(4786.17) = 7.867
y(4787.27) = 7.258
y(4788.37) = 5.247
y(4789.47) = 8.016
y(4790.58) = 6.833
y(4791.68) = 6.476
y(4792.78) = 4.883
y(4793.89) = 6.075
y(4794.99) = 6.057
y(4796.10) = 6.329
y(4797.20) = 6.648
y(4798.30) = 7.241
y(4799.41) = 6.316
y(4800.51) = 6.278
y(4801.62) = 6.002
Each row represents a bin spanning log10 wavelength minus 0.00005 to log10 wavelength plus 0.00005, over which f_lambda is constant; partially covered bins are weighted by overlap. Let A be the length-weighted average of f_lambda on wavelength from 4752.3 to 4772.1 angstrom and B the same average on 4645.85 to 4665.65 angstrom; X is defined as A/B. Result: 1.11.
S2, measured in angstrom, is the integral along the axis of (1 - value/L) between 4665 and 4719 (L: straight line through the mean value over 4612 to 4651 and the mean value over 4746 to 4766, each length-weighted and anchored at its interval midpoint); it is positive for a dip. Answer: 2.5 angstrom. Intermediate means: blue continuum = 5.94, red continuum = 6.34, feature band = 5.86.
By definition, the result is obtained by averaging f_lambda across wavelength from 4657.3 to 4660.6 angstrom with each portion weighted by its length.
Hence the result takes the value 6.19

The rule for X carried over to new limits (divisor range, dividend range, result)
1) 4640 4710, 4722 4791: 1.09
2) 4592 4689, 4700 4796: 1.06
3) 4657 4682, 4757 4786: 1.12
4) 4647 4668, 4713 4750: 1.07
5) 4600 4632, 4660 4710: 0.96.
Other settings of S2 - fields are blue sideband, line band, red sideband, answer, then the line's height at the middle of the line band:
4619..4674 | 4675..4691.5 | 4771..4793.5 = 0.2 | 6.04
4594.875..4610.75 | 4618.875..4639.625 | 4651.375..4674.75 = -1.0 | 5.78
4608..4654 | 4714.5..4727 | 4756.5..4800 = 0.7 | 6.24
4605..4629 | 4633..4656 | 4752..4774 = 1.9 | 6.25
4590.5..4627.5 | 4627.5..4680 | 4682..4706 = 2.9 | 6.08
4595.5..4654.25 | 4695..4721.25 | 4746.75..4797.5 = 1.2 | 6.19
